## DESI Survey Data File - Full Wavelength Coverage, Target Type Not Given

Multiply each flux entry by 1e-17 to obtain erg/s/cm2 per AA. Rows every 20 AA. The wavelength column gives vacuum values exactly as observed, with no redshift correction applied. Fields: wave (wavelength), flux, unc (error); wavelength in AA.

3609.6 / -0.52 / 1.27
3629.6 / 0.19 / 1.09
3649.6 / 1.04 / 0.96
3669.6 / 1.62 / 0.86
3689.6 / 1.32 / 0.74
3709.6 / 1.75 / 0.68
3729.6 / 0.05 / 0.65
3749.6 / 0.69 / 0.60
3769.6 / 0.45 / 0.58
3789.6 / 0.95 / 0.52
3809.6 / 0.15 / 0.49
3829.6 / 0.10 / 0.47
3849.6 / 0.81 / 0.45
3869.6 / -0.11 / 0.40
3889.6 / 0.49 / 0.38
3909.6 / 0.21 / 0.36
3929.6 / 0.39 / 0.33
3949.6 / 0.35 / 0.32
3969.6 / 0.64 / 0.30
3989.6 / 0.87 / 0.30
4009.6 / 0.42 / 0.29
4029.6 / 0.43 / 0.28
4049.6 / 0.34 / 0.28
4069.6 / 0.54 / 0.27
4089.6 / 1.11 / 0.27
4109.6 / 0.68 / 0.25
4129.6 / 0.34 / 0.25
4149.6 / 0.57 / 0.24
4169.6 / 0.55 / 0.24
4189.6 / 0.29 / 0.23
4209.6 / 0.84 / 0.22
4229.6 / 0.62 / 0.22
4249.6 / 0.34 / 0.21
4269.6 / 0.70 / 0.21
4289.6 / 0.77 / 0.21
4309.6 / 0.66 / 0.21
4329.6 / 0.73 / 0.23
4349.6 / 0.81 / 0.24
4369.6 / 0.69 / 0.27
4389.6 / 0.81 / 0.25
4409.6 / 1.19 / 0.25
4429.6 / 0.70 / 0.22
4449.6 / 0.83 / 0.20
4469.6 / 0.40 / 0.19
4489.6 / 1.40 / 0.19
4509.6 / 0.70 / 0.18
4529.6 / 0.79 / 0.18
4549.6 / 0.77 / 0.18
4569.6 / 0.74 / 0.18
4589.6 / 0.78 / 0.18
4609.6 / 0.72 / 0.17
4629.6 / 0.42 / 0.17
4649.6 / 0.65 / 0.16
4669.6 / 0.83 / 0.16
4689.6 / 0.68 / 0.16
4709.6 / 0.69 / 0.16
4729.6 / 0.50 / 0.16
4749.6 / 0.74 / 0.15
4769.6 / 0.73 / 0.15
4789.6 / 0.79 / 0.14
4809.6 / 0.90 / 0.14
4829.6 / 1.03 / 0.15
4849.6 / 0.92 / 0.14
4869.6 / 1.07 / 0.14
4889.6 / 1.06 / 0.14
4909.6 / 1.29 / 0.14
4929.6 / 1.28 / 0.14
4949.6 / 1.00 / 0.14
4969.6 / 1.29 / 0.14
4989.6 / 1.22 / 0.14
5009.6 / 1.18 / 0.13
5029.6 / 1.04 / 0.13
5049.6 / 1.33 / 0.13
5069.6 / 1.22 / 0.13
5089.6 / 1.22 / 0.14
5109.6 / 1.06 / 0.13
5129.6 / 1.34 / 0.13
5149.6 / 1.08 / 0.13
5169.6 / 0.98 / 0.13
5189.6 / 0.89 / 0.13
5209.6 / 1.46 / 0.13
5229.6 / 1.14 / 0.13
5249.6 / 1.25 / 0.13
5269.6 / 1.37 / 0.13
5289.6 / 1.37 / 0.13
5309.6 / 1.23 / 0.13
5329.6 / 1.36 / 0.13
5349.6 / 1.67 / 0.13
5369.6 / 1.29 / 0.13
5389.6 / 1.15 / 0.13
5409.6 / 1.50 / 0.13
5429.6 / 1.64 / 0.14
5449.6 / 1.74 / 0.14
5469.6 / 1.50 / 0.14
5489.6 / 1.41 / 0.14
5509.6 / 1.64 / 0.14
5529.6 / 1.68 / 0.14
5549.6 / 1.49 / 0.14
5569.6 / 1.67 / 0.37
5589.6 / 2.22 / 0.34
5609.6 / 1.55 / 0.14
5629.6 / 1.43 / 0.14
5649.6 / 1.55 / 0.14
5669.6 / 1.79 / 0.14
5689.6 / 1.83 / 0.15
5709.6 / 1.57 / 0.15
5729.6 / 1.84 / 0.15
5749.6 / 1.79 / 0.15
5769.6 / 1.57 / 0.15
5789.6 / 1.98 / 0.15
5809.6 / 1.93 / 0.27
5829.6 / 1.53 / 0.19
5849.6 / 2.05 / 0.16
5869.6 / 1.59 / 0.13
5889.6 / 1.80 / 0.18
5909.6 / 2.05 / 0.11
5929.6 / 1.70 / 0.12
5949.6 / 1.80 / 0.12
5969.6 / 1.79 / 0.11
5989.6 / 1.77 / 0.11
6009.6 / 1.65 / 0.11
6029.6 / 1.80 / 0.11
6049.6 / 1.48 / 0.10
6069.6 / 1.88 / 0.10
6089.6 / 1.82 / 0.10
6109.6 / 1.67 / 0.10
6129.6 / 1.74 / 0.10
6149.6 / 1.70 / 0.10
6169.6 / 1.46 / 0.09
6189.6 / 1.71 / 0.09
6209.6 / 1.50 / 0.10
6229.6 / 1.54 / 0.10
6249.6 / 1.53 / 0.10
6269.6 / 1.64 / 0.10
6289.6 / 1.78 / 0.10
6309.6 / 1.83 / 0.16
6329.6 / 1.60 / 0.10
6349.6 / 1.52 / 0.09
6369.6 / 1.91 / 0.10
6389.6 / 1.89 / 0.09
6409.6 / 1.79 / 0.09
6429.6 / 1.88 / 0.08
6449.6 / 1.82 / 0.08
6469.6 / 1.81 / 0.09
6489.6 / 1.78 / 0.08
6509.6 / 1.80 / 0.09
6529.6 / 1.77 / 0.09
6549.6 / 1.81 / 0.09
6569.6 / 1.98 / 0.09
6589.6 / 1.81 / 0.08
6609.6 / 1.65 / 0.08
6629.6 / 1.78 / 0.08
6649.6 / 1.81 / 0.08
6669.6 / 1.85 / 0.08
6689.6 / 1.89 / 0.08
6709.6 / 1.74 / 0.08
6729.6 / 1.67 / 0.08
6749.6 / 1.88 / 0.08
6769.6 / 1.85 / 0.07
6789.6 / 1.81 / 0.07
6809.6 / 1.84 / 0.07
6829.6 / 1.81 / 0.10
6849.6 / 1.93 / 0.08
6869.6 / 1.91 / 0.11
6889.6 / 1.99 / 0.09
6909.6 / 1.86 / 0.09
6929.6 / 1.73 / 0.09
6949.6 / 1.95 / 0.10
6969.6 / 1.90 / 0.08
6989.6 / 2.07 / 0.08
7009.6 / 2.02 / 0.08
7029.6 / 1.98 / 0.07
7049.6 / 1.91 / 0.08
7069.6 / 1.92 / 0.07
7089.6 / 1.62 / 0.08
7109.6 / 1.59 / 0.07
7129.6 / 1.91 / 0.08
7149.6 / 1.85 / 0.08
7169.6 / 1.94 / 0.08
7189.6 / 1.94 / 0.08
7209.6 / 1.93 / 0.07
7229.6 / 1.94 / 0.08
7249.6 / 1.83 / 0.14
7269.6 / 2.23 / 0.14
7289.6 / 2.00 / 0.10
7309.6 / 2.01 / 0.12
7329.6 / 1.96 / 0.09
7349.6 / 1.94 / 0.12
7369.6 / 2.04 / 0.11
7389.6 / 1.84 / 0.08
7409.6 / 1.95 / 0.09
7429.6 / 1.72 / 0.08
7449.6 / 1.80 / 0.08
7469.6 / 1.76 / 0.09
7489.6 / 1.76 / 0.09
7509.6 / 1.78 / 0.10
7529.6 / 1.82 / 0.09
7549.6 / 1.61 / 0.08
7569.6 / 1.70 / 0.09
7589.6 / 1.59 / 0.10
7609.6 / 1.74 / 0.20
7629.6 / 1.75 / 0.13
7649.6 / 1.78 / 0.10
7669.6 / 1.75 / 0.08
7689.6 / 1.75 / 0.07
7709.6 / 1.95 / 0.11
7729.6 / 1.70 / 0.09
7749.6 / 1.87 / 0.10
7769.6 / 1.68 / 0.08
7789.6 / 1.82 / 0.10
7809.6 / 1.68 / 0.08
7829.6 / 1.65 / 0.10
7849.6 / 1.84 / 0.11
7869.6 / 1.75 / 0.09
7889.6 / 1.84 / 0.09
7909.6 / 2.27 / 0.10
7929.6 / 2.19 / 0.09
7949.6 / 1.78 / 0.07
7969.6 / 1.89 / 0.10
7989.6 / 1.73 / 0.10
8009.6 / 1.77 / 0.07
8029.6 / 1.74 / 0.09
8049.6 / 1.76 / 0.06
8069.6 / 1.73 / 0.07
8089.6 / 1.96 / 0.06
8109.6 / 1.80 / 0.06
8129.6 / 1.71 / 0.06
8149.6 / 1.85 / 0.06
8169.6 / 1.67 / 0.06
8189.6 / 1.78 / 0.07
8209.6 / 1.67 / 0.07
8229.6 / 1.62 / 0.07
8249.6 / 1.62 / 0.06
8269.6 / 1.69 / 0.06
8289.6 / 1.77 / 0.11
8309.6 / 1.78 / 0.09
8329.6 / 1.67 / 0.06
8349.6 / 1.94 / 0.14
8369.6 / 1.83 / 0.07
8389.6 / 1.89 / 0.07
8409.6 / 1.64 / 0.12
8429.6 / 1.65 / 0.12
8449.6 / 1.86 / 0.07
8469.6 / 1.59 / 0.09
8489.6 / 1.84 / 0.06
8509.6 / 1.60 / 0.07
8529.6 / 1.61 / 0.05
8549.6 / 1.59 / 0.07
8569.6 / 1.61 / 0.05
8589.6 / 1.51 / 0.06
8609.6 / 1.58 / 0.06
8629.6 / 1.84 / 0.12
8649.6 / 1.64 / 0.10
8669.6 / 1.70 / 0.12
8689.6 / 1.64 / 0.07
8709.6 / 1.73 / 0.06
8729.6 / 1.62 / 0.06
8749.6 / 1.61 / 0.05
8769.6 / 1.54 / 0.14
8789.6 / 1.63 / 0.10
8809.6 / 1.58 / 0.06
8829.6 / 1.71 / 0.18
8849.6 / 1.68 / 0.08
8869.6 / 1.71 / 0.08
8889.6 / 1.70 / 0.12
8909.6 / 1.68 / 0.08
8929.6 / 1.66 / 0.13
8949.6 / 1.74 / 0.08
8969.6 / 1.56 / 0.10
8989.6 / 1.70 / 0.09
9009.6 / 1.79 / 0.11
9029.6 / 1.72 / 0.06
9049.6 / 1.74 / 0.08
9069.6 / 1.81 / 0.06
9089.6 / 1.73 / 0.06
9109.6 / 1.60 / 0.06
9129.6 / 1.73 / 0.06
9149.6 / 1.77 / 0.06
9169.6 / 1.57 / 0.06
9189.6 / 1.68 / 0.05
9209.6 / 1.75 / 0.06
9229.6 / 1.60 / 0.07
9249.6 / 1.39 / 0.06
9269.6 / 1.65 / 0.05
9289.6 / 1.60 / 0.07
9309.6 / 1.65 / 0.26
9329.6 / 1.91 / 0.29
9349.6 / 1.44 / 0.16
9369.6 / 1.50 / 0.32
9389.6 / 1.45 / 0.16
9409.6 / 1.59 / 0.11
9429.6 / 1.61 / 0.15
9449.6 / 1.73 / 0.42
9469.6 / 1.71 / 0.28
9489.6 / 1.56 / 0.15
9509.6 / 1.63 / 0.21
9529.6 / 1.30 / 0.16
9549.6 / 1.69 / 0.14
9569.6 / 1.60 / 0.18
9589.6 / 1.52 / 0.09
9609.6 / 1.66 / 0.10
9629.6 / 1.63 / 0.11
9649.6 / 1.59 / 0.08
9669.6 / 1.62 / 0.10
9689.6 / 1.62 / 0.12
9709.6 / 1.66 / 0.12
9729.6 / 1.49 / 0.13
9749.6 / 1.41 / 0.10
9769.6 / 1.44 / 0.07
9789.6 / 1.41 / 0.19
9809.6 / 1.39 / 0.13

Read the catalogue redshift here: 0.20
